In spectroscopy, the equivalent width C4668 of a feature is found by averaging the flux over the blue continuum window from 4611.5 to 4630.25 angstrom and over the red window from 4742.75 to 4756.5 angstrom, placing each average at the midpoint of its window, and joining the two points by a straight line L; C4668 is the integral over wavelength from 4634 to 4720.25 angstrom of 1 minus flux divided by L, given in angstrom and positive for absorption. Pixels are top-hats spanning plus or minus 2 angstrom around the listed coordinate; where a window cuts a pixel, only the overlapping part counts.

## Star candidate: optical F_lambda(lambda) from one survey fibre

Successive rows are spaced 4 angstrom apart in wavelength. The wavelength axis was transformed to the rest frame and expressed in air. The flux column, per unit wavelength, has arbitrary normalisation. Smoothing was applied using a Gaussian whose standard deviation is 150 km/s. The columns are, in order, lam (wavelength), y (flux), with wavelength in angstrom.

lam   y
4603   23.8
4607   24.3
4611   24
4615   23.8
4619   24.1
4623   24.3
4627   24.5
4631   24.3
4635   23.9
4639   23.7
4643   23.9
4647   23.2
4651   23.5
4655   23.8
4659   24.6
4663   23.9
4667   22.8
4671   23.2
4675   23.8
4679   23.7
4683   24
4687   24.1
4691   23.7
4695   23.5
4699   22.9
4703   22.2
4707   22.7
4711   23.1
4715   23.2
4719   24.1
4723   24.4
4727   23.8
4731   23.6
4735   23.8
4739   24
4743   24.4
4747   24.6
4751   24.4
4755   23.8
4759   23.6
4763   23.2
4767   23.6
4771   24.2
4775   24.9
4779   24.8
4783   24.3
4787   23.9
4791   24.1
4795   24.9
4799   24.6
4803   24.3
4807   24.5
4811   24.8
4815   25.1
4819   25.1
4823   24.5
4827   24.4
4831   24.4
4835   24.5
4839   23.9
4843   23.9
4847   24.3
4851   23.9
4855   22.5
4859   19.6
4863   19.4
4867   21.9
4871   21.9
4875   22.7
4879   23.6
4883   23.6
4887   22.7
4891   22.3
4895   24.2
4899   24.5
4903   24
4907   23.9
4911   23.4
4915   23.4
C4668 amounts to 2.5 angstrom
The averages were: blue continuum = 24.2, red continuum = 24.3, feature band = 23.5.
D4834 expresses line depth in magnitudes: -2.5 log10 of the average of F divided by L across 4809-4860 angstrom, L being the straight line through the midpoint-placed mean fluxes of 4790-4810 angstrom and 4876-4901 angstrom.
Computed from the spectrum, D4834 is 0.00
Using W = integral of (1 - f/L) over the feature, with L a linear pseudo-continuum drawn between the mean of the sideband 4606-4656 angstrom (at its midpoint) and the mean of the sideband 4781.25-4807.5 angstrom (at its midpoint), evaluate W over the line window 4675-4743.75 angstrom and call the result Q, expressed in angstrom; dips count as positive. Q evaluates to 1.6 angstrom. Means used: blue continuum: 23.9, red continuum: 24.4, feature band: 23.6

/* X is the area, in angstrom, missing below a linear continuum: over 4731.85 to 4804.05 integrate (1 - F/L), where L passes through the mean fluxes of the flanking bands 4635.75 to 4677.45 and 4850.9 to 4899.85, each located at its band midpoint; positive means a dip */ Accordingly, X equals -3.6 angstrom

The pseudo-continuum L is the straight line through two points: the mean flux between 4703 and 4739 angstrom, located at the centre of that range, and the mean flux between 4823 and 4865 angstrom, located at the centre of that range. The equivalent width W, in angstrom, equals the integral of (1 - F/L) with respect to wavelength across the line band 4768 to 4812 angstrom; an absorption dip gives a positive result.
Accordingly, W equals -2.15 angstrom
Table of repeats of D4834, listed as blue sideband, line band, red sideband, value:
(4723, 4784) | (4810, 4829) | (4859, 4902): -0.07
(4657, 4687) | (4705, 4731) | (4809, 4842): 0.02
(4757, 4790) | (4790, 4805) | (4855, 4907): -0.03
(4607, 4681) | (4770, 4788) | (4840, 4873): -0.08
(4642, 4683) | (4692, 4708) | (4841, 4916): 0.03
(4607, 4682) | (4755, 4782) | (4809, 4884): -0.02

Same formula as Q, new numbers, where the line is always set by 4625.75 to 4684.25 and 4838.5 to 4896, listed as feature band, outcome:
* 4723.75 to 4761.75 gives -1.1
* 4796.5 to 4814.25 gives -1.3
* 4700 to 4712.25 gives 0.4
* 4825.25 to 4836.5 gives -0.8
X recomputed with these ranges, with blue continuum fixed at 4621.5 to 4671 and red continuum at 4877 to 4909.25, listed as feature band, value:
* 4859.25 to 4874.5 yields 1.7 angstrom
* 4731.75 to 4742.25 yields -0.1 angstrom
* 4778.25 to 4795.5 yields -0.5 angstrom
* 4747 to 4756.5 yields -0.2 angstrom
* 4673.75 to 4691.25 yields -0.1 angstrom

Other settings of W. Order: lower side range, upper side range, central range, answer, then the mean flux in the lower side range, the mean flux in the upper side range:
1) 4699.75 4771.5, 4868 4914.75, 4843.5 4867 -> 1.3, 23.7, 23.3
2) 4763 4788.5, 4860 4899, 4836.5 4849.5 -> -0.5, 24.2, 22.5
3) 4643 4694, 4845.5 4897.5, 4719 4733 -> -0.4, 23.7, 22.5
